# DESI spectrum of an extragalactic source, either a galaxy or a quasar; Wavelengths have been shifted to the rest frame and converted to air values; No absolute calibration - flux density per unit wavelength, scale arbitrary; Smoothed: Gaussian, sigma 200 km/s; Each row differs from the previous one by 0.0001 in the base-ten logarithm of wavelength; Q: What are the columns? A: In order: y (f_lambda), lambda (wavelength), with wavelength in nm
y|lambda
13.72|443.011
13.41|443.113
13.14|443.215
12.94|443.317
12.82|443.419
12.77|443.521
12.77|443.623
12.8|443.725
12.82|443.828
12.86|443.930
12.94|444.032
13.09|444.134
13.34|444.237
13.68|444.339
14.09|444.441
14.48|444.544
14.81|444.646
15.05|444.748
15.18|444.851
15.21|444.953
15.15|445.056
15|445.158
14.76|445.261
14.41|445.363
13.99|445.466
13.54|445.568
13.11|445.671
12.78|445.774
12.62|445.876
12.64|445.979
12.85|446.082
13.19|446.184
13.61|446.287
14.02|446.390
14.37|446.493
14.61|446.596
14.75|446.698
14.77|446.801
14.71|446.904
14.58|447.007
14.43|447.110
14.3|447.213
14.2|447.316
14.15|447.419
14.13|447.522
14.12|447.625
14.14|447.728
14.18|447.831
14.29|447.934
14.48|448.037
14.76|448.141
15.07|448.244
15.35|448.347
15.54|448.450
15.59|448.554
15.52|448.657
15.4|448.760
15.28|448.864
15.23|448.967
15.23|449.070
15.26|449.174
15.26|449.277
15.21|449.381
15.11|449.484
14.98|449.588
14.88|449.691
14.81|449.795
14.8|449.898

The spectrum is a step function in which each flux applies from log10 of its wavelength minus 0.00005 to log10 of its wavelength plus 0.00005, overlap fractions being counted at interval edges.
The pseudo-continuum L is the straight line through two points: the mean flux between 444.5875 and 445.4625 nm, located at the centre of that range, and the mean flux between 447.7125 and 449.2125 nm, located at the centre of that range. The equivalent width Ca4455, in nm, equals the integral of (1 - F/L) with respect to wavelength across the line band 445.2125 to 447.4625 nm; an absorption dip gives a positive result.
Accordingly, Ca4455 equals 0.15 nm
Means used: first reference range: 14.9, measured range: 13.9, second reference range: 15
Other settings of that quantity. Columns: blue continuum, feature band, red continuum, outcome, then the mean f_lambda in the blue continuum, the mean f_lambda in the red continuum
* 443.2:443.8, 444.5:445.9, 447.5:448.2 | -0.095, 12.8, 14.3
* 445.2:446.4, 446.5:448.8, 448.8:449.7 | -0.048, 13.4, 15.2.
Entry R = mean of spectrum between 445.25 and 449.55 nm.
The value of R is 14.4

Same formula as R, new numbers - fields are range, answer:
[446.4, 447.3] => 14.5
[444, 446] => 14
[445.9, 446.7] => 13.7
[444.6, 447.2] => 14.2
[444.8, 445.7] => 14.5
